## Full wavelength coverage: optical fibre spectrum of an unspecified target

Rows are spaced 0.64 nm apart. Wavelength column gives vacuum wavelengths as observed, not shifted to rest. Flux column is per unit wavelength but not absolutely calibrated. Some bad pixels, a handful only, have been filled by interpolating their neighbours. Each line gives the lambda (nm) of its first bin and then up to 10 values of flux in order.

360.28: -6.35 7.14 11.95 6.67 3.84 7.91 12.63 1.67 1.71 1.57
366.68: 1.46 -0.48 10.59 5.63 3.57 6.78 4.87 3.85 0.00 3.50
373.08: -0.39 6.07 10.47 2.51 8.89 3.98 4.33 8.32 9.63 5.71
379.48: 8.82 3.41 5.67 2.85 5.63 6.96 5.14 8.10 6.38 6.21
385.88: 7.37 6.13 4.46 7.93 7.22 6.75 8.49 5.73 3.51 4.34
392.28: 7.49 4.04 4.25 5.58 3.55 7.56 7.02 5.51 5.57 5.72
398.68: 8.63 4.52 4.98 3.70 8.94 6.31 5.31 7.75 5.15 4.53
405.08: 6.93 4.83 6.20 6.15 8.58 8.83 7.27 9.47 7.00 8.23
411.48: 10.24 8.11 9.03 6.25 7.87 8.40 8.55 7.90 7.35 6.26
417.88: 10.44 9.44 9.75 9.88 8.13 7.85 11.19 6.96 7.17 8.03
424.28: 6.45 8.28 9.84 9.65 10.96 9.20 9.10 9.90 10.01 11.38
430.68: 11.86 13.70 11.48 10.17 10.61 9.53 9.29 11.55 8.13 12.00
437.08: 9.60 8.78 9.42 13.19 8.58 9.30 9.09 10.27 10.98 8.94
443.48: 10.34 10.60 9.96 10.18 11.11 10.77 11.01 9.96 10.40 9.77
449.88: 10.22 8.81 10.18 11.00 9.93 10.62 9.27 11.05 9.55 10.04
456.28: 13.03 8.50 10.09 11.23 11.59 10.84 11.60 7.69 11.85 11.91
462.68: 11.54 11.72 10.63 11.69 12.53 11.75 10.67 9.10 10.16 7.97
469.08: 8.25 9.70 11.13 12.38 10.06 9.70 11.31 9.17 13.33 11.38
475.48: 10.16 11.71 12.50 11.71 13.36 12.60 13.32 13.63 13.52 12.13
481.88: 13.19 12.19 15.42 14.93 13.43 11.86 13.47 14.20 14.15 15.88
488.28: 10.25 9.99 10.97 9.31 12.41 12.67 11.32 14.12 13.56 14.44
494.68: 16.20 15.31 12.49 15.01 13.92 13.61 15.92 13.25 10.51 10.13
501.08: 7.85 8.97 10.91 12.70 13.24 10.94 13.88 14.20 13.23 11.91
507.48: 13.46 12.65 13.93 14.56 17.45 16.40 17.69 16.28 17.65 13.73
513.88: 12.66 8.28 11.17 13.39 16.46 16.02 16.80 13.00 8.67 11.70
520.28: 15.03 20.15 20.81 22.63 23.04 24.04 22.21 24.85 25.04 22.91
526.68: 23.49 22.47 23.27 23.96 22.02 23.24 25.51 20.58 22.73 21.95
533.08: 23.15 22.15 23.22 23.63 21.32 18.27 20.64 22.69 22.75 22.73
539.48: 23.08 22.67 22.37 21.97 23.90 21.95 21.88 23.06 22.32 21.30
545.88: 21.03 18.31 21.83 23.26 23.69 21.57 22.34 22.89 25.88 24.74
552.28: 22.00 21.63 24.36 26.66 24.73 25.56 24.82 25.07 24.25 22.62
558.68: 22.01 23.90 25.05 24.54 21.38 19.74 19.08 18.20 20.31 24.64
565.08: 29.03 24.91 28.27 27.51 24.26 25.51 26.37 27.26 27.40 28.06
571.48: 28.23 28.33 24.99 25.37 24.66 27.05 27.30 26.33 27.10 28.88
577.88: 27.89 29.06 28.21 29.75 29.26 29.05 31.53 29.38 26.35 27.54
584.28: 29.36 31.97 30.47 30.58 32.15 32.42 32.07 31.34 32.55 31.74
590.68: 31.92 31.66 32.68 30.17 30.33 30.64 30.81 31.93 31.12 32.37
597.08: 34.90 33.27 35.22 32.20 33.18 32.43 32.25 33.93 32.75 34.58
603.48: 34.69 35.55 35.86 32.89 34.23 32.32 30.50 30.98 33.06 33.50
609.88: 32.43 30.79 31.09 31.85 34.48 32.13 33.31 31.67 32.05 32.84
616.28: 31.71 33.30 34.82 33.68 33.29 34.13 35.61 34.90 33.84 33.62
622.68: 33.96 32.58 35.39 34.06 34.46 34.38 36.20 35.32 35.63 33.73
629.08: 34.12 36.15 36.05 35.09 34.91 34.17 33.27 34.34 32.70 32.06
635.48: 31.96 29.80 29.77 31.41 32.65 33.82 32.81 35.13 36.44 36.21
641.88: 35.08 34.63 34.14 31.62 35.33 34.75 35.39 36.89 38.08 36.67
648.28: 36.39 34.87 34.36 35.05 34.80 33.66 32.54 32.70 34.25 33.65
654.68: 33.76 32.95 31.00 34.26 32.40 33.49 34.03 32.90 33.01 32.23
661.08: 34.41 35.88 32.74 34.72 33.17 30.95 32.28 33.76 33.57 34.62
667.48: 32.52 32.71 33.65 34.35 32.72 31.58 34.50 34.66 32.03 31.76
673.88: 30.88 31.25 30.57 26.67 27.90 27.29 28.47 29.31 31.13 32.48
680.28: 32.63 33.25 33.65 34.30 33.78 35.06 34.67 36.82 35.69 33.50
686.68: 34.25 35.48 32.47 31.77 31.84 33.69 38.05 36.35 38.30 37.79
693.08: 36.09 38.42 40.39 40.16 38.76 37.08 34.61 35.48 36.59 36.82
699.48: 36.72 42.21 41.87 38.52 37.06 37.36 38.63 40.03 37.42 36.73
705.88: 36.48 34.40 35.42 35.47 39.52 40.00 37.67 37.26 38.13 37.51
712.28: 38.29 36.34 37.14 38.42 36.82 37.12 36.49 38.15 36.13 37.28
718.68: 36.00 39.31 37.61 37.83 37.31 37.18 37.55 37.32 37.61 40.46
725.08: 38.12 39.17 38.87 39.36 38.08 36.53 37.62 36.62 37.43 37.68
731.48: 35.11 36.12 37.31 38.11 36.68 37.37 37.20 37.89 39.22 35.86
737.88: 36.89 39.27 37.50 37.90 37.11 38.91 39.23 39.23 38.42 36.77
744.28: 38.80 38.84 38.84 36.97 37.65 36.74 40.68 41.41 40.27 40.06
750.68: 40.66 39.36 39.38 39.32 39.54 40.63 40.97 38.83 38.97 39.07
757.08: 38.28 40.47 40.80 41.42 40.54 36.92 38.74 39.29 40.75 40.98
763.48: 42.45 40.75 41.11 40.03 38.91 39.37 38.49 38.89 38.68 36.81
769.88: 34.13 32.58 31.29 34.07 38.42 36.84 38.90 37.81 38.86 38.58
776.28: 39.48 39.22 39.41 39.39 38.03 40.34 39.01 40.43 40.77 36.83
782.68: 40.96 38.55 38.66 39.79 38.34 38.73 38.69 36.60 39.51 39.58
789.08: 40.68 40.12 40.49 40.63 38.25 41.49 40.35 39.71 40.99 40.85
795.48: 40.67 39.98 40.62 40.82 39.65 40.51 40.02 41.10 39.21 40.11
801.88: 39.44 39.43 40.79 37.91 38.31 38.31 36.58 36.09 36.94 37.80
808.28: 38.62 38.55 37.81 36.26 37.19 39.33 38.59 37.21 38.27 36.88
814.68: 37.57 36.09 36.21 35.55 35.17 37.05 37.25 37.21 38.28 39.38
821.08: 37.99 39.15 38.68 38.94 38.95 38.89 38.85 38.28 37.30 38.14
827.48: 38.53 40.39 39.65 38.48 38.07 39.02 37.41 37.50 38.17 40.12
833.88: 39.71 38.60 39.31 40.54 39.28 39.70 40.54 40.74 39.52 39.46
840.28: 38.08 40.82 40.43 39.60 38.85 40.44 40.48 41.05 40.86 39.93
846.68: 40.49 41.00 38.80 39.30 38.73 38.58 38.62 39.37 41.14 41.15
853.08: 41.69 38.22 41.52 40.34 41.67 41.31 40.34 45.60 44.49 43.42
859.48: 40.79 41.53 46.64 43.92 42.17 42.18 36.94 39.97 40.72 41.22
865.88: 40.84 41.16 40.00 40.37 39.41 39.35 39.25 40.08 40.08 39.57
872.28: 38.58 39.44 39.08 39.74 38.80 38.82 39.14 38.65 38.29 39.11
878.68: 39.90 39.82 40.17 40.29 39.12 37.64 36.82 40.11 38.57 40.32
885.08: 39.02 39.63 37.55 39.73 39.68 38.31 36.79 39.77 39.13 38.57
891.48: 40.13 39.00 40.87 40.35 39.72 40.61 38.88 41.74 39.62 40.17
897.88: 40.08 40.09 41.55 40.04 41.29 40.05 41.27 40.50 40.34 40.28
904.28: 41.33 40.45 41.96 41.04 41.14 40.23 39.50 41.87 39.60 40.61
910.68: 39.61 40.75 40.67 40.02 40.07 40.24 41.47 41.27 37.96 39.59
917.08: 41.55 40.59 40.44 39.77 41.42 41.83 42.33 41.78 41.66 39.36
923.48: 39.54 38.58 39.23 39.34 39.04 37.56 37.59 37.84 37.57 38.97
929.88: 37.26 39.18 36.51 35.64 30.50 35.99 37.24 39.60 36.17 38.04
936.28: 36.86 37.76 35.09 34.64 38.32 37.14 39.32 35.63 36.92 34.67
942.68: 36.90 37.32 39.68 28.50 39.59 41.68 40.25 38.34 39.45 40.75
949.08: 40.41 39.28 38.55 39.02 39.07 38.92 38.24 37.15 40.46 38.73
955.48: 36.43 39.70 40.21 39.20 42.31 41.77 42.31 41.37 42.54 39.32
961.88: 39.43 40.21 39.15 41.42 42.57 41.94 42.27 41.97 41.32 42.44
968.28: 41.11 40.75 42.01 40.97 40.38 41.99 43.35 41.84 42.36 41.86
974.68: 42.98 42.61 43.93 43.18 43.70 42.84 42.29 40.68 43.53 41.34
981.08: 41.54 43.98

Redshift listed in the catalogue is 0.307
